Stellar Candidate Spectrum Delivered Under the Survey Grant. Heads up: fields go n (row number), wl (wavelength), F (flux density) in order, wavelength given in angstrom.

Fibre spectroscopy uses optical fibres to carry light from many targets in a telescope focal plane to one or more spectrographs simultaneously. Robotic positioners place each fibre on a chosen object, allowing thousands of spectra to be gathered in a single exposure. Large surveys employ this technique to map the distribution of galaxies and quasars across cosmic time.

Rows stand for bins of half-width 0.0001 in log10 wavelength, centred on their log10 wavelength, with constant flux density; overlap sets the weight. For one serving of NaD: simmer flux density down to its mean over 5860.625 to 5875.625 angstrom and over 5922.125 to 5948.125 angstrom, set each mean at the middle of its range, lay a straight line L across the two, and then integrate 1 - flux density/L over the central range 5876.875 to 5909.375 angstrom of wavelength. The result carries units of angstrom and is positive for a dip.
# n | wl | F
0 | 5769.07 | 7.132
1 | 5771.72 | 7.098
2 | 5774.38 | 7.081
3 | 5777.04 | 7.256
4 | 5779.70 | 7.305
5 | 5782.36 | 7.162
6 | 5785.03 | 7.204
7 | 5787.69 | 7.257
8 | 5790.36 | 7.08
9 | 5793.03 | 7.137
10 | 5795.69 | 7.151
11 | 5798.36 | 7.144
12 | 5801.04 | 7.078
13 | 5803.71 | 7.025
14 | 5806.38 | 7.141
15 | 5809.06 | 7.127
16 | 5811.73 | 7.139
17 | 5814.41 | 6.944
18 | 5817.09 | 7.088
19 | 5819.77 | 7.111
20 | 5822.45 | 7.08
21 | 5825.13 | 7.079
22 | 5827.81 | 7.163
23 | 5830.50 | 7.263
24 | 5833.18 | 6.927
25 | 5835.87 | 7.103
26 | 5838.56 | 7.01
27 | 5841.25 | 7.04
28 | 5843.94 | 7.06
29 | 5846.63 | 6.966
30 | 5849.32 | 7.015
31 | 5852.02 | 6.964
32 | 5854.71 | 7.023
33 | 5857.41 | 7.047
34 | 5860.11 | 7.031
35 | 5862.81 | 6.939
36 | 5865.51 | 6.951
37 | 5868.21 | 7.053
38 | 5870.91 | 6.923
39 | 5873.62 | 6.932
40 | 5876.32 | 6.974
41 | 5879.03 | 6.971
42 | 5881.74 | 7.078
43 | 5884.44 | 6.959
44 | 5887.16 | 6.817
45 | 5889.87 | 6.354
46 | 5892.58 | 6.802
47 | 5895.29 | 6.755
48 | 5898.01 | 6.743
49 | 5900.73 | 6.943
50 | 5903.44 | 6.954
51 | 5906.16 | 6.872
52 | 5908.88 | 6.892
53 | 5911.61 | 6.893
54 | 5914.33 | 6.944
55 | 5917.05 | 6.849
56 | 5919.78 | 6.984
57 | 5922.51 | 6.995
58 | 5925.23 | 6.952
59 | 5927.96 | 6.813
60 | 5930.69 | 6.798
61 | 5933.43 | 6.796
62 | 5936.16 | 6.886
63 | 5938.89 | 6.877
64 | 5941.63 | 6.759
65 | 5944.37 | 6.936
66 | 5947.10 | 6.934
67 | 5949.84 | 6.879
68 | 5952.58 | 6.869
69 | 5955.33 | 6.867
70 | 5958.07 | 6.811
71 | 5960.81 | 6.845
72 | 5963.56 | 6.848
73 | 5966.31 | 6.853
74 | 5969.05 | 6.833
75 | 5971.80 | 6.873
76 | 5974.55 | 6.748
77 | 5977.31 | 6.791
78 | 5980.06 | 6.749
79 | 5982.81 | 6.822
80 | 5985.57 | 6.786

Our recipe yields 0.4 angstrom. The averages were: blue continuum 6.97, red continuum 6.87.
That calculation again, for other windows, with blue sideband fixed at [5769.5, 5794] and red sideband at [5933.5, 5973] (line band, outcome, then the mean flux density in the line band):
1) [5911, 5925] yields 0.0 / 6.94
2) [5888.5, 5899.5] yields 0.5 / 6.67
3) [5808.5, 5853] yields 0.1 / 7.06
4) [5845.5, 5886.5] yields 0.2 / 6.99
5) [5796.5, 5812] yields 0.1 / 7.11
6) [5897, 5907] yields 0.1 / 6.89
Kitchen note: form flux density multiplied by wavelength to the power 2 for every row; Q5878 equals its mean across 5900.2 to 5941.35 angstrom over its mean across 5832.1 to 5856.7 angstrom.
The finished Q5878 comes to 1.0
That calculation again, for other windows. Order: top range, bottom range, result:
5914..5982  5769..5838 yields 1.01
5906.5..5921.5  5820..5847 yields 1.00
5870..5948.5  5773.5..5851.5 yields 1.00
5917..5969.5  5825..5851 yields 1.01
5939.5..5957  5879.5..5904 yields 1.03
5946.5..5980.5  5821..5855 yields 1.01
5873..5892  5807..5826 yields 0.99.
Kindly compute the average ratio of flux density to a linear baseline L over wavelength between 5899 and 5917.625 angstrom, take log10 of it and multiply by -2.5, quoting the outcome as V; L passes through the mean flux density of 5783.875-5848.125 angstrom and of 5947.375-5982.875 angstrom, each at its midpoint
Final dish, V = 0.004 mag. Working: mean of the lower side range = 7.1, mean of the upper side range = 6.83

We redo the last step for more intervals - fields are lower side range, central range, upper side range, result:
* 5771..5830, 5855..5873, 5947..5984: 0.00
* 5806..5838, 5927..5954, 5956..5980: 0.00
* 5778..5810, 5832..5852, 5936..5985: 0.01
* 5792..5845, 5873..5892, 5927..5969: 0.02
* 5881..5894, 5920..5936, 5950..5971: -0.01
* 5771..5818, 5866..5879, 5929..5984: 0.00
